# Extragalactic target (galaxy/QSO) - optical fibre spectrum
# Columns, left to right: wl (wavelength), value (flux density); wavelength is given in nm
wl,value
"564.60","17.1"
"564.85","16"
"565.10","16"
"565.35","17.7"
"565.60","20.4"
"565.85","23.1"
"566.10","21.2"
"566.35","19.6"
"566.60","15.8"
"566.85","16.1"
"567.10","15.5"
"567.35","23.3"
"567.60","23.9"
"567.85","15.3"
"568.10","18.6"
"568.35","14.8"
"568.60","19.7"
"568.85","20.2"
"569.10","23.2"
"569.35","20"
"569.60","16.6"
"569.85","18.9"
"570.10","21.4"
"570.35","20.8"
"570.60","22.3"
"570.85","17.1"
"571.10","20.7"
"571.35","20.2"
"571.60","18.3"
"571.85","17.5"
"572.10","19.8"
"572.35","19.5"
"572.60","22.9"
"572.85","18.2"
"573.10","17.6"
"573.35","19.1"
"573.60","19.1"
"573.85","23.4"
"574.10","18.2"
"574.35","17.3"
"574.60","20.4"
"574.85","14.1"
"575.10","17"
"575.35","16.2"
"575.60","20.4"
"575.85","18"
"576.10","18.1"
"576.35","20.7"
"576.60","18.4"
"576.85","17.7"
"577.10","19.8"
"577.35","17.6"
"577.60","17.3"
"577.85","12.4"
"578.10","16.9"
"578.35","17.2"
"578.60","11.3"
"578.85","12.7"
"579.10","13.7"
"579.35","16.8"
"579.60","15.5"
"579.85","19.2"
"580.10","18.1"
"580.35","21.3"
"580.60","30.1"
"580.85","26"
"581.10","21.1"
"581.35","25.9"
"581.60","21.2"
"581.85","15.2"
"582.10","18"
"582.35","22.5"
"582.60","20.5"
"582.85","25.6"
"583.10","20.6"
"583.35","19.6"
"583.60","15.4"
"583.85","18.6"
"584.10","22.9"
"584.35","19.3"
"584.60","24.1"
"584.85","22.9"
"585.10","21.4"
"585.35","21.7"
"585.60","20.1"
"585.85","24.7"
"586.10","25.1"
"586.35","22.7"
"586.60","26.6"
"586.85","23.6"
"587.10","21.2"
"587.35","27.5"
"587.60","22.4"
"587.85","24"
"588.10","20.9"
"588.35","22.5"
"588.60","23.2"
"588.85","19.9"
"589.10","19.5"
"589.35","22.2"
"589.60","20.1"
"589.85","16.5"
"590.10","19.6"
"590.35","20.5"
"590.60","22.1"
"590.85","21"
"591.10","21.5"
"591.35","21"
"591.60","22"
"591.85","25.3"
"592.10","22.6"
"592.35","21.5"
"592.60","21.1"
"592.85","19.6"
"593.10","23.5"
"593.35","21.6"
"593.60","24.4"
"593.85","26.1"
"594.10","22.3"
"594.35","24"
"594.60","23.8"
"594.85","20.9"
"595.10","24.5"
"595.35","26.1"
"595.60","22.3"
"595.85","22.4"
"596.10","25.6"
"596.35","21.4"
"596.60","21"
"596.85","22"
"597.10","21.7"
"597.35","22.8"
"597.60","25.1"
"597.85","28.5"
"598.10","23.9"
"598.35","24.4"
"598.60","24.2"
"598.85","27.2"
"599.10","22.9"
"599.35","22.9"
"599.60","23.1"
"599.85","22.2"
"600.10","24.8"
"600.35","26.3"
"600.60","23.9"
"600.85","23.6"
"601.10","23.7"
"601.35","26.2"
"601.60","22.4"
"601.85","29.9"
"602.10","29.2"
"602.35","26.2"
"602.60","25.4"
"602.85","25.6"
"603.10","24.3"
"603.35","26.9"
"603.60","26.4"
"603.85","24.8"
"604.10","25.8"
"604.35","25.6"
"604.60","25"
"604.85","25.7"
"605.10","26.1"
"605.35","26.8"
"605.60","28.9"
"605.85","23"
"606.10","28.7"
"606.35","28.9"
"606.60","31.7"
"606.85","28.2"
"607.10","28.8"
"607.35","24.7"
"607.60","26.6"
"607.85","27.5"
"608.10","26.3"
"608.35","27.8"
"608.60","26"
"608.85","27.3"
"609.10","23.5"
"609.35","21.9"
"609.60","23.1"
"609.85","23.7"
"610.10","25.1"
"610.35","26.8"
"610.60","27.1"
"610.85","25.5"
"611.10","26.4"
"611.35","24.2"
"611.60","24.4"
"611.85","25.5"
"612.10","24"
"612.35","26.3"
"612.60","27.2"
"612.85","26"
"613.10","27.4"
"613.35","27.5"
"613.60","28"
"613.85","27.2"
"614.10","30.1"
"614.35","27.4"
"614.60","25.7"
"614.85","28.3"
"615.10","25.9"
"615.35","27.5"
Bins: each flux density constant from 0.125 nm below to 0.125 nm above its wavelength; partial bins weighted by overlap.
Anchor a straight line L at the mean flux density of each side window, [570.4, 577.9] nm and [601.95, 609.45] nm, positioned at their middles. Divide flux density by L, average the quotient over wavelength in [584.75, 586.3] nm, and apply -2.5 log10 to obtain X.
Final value -0.06 mag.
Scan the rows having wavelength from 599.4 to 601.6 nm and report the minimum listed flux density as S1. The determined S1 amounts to 22.2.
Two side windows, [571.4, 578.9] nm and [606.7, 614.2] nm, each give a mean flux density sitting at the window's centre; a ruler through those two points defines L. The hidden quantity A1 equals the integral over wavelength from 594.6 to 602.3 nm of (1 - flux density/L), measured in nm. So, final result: -0.266 nm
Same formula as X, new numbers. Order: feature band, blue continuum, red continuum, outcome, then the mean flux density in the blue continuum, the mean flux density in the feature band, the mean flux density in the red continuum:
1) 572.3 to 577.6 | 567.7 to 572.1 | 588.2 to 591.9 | 0.054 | 19.2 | 18.7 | 21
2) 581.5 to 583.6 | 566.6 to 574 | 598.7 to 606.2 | 0.083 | 19.4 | 20.1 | 25.4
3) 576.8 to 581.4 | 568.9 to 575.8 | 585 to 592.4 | 0.119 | 19.3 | 18.3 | 22.1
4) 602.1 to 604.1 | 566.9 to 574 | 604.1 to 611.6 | -0.023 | 19.5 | 25.9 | 26.2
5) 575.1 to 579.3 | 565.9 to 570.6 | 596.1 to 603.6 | 0.232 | 19.3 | 16.8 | 24.6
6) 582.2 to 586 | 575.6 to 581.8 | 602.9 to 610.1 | -0.065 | 18.6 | 21.3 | 26.2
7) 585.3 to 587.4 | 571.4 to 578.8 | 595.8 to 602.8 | -0.127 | 18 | 23.6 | 24.4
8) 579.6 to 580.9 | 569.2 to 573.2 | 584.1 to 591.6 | -0.059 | 19.5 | 22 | 22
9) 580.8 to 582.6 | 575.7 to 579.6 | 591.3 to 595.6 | -0.164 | 16.6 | 21.2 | 23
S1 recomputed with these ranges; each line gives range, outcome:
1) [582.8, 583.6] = 15.4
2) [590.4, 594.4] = 19.6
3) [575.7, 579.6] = 11.3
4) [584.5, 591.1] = 16.5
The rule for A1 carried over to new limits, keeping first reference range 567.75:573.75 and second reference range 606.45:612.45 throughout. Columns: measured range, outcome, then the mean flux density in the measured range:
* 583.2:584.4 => 0.131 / 19.2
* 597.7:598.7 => -0.053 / 25.3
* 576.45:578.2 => 0.274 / 17.2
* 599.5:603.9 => -0.121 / 25.3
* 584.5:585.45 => -0.034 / 22.5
